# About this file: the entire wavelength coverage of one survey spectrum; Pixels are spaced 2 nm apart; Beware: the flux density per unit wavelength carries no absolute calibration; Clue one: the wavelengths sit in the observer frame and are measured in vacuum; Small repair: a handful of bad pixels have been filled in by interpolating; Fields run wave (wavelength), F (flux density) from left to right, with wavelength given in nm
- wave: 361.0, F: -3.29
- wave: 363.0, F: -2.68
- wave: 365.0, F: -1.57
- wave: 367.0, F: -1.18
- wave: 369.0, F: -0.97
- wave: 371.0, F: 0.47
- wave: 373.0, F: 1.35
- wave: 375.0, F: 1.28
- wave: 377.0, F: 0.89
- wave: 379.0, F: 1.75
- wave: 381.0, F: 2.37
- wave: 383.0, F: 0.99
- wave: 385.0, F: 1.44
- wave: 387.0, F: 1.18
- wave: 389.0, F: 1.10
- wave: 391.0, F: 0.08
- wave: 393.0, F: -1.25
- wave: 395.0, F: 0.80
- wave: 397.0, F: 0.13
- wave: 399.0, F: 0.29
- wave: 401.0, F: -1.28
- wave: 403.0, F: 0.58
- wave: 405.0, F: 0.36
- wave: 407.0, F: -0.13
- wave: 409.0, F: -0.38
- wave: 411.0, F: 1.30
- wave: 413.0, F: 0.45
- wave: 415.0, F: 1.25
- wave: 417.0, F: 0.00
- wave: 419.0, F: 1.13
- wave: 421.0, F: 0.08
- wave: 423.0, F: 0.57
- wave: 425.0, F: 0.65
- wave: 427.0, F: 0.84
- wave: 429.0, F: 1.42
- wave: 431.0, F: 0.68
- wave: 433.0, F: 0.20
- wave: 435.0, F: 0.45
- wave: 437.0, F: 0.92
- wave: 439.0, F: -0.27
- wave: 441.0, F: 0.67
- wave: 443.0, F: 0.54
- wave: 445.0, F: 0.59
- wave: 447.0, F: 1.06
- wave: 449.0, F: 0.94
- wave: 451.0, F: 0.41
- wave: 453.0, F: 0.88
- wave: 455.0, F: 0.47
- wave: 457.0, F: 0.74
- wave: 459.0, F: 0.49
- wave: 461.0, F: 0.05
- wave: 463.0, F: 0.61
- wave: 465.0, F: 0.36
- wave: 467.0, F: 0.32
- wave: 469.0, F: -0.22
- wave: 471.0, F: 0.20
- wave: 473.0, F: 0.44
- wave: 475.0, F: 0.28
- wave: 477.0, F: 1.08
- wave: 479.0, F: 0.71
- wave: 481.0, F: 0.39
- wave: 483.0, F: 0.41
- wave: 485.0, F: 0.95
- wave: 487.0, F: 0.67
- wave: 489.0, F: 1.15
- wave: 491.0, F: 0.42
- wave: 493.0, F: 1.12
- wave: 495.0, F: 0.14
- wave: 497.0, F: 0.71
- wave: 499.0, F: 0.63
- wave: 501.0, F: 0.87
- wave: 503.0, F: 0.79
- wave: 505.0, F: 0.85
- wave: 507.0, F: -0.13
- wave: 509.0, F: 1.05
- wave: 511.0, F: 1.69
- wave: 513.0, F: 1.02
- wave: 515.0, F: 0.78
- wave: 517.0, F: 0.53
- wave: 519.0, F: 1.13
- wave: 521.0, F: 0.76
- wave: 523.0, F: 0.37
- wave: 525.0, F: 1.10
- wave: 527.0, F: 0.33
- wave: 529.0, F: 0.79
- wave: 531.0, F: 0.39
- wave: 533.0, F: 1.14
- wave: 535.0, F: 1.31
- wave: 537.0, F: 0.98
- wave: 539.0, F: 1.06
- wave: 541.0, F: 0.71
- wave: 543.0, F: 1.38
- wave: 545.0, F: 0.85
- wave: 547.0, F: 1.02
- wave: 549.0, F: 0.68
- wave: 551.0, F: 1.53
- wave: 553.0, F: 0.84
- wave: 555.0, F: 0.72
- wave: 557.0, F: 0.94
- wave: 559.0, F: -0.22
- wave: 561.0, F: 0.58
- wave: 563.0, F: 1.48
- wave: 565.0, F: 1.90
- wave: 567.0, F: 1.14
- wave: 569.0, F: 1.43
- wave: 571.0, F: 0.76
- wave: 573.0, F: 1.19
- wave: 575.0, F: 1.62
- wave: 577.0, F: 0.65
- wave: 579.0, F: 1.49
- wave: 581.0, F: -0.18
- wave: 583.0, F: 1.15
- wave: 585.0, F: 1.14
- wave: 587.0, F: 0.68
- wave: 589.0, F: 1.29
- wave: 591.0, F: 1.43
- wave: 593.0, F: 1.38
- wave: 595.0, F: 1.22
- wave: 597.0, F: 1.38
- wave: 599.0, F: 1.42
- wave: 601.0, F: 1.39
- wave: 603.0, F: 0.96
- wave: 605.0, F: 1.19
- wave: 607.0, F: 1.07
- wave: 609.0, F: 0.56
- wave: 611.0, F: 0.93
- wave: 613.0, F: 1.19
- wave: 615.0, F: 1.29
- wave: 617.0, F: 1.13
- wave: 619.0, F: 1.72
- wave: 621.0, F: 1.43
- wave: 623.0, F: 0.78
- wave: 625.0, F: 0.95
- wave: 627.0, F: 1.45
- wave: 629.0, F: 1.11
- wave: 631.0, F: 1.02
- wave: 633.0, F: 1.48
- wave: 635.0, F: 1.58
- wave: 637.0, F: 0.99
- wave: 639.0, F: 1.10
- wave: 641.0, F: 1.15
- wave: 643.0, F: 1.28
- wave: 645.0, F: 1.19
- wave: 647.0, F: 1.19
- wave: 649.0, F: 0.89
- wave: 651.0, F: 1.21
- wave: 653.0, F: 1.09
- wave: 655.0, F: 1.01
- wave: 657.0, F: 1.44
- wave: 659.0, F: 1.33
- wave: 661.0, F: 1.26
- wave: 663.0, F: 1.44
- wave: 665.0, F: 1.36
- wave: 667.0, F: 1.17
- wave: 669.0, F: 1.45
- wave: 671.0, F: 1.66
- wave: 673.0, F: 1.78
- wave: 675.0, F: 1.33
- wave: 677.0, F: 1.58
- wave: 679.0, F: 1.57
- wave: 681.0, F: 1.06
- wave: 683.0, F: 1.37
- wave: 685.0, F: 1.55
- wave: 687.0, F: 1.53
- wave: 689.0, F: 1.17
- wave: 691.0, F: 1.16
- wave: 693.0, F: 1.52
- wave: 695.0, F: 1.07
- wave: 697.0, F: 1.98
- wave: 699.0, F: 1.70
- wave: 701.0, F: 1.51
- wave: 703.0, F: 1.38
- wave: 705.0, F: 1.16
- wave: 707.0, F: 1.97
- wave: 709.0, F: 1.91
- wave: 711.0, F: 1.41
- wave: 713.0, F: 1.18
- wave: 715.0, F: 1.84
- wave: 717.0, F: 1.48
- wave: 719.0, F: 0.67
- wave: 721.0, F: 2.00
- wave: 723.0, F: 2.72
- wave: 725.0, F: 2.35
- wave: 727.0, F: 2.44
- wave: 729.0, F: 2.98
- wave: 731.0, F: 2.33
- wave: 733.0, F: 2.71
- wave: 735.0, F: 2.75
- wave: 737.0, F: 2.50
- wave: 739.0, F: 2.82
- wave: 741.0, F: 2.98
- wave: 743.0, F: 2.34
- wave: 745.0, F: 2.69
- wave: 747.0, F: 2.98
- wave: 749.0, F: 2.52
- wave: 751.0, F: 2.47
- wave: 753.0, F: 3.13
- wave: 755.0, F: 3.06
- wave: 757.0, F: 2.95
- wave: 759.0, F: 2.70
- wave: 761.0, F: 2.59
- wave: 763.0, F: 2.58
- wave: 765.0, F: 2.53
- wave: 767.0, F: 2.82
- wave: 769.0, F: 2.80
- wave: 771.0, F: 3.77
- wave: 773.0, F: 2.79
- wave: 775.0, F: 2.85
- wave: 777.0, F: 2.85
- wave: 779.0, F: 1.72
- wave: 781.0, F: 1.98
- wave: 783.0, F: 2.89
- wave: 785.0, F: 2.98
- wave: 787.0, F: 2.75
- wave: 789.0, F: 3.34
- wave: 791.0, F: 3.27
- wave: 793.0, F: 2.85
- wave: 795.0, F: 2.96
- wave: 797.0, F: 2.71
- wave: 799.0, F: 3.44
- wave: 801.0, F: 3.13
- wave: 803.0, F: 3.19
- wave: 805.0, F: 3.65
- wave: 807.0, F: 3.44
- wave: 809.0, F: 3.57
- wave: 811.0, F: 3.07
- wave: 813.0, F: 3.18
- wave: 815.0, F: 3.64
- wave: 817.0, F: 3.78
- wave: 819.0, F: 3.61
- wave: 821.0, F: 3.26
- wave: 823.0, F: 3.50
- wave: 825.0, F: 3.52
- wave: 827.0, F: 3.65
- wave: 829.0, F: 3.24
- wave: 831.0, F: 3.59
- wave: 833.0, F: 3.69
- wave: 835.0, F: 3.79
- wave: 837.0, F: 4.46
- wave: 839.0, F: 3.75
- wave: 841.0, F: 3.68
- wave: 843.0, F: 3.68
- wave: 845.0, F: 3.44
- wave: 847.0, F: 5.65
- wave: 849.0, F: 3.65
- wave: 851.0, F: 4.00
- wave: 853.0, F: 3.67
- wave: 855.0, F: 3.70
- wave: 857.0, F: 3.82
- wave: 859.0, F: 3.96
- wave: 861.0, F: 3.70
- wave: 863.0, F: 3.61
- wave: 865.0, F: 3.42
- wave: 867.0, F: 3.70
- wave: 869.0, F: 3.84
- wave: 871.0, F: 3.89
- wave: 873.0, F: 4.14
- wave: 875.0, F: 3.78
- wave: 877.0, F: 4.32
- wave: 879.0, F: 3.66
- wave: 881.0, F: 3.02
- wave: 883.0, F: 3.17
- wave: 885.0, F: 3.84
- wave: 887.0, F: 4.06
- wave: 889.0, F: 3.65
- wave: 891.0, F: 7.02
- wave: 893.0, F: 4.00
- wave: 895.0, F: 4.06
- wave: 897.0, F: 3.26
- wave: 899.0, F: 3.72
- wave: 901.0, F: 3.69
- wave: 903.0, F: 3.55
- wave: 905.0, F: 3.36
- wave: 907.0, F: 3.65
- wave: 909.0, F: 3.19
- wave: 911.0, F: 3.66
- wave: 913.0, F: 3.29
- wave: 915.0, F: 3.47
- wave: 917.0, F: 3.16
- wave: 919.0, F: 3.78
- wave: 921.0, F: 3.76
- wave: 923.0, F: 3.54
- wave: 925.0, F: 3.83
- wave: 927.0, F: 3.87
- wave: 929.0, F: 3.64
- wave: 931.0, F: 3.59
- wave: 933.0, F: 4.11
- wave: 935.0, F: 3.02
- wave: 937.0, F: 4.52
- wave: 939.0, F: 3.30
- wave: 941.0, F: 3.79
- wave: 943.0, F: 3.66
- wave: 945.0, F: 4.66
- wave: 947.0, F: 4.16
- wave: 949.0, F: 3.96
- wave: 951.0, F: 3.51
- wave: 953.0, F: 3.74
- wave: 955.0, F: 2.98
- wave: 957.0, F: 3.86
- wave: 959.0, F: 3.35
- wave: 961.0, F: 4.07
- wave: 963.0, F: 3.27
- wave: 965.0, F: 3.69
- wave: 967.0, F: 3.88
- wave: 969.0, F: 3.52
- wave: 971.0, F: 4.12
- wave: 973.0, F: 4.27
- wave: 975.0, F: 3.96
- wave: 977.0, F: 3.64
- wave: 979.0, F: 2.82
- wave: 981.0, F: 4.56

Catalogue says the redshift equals 0.81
